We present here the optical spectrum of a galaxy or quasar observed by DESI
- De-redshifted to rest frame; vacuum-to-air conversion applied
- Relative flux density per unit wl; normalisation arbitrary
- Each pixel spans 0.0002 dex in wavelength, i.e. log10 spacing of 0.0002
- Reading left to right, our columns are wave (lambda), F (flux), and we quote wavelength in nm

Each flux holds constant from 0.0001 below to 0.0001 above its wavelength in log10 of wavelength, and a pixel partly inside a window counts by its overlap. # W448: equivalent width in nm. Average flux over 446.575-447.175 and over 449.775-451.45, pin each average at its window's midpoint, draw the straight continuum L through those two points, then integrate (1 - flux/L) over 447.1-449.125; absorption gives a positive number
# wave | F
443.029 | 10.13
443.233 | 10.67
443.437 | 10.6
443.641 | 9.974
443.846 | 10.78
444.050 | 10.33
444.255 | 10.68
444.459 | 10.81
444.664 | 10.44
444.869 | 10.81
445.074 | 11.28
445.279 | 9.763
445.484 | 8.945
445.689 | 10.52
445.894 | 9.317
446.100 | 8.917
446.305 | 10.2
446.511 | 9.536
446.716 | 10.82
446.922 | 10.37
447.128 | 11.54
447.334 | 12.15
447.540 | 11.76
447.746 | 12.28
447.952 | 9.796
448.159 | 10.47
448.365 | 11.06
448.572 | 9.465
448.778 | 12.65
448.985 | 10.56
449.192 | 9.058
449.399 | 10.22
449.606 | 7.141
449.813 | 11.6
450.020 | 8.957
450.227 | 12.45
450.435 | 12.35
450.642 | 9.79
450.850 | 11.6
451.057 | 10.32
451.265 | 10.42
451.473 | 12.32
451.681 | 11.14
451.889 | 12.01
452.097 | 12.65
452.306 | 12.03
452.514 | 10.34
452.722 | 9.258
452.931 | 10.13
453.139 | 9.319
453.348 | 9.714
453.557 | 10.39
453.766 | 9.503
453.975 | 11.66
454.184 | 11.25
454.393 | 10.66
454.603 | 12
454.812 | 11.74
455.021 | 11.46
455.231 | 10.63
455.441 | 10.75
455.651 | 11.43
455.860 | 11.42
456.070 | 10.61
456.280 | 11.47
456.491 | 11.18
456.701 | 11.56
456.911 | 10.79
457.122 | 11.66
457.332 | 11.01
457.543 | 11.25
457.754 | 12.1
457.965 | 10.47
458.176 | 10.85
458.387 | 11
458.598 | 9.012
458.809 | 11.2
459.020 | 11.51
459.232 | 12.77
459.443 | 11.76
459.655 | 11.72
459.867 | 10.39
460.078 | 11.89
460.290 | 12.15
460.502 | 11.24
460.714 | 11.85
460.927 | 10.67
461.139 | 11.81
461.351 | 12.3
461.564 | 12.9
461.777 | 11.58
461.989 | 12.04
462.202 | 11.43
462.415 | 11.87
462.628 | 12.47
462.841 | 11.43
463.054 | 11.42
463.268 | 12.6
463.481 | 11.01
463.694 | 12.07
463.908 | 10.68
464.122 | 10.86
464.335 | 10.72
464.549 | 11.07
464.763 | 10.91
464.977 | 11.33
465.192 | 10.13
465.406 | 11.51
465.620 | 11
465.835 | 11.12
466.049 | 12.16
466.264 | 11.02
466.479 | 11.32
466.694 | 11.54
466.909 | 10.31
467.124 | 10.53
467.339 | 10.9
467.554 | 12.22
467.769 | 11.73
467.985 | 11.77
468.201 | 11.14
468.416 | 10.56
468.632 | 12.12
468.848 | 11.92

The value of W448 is -0.05 nm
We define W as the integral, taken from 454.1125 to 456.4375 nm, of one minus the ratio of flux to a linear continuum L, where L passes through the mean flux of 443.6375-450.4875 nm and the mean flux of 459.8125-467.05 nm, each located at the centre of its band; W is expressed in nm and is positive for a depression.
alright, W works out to -0.05 nm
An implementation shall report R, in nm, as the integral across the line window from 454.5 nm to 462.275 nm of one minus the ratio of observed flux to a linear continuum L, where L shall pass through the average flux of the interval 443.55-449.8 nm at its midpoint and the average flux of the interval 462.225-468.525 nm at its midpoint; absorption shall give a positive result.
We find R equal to -0.308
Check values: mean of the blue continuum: 10.4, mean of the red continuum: 11.3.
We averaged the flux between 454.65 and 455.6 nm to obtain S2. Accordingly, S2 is 11.2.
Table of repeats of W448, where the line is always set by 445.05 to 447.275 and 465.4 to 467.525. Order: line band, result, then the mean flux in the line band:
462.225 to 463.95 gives -0.11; 11.7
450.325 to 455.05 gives -0.23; 11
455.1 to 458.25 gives -0.15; 11.1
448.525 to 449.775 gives 0.04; 9.96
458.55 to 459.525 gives -0.05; 11.4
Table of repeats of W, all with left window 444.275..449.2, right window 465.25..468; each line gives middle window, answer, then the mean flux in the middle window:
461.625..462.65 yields -0.070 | 11.9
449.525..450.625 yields 0.017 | 10.5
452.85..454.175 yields 0.074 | 10.2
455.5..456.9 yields -0.042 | 11.2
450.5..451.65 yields -0.026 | 11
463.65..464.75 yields 0.018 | 11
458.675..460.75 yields -0.108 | 11.6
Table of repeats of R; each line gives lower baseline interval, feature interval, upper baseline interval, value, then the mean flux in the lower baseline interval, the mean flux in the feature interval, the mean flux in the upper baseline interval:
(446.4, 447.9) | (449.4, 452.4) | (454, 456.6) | 0.04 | 11.2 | 11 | 11.2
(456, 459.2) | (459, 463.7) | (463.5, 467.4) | -0.30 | 11.1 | 11.8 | 11.1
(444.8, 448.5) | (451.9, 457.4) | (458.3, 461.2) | 0.03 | 10.5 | 11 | 11.4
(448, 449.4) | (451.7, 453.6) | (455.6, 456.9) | 0.03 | 10.5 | 10.7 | 11.2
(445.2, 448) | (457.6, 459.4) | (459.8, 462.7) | 0.06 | 10.4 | 11.1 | 11.8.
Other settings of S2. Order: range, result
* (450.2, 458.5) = 11.1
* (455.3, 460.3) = 11.2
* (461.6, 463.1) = 11.8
